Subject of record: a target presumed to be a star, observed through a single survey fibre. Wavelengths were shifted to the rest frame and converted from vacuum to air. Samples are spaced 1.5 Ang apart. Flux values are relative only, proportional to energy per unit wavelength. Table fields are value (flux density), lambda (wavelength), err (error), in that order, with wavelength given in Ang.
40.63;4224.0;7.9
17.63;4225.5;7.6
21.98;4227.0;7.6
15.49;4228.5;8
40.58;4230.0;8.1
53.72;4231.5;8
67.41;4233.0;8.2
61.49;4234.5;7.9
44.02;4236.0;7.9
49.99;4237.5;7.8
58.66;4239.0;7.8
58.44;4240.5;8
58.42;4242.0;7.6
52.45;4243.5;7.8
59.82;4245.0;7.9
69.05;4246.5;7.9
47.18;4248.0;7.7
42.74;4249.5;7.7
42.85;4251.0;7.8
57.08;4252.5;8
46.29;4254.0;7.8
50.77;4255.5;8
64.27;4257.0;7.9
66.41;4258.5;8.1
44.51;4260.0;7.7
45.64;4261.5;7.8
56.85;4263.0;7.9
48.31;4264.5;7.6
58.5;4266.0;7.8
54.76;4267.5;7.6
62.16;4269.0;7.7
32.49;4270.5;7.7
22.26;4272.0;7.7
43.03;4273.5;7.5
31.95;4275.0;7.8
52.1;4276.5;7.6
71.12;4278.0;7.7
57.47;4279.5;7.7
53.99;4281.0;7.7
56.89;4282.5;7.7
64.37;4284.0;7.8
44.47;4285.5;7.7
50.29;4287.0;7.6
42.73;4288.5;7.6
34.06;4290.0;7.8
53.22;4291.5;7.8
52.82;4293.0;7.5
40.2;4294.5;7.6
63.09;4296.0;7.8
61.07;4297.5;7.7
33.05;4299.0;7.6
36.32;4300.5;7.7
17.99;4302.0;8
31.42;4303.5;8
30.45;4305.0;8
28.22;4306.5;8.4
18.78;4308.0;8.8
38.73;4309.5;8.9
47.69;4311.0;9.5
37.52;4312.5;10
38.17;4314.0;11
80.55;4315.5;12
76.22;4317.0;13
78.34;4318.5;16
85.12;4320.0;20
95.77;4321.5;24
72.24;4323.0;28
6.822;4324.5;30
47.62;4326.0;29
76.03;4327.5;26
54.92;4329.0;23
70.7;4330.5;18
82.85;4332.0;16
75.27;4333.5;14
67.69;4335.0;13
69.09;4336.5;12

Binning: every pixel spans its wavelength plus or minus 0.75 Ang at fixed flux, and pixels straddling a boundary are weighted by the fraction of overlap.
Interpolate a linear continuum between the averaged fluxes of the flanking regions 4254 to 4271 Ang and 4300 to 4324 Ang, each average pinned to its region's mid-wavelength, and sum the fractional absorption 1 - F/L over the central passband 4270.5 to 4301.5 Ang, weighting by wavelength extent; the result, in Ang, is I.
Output 2.6 Ang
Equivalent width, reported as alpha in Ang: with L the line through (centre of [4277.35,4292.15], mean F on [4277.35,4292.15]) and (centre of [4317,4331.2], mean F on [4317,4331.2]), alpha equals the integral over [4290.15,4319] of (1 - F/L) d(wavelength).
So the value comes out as 7.04 Ang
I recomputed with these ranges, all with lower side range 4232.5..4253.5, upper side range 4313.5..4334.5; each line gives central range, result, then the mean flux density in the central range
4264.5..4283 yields 3.1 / 49.6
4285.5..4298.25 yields 2.7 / 49.4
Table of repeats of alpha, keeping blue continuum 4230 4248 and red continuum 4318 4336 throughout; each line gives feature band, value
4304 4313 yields 4.4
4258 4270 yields 1.1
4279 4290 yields 1.9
